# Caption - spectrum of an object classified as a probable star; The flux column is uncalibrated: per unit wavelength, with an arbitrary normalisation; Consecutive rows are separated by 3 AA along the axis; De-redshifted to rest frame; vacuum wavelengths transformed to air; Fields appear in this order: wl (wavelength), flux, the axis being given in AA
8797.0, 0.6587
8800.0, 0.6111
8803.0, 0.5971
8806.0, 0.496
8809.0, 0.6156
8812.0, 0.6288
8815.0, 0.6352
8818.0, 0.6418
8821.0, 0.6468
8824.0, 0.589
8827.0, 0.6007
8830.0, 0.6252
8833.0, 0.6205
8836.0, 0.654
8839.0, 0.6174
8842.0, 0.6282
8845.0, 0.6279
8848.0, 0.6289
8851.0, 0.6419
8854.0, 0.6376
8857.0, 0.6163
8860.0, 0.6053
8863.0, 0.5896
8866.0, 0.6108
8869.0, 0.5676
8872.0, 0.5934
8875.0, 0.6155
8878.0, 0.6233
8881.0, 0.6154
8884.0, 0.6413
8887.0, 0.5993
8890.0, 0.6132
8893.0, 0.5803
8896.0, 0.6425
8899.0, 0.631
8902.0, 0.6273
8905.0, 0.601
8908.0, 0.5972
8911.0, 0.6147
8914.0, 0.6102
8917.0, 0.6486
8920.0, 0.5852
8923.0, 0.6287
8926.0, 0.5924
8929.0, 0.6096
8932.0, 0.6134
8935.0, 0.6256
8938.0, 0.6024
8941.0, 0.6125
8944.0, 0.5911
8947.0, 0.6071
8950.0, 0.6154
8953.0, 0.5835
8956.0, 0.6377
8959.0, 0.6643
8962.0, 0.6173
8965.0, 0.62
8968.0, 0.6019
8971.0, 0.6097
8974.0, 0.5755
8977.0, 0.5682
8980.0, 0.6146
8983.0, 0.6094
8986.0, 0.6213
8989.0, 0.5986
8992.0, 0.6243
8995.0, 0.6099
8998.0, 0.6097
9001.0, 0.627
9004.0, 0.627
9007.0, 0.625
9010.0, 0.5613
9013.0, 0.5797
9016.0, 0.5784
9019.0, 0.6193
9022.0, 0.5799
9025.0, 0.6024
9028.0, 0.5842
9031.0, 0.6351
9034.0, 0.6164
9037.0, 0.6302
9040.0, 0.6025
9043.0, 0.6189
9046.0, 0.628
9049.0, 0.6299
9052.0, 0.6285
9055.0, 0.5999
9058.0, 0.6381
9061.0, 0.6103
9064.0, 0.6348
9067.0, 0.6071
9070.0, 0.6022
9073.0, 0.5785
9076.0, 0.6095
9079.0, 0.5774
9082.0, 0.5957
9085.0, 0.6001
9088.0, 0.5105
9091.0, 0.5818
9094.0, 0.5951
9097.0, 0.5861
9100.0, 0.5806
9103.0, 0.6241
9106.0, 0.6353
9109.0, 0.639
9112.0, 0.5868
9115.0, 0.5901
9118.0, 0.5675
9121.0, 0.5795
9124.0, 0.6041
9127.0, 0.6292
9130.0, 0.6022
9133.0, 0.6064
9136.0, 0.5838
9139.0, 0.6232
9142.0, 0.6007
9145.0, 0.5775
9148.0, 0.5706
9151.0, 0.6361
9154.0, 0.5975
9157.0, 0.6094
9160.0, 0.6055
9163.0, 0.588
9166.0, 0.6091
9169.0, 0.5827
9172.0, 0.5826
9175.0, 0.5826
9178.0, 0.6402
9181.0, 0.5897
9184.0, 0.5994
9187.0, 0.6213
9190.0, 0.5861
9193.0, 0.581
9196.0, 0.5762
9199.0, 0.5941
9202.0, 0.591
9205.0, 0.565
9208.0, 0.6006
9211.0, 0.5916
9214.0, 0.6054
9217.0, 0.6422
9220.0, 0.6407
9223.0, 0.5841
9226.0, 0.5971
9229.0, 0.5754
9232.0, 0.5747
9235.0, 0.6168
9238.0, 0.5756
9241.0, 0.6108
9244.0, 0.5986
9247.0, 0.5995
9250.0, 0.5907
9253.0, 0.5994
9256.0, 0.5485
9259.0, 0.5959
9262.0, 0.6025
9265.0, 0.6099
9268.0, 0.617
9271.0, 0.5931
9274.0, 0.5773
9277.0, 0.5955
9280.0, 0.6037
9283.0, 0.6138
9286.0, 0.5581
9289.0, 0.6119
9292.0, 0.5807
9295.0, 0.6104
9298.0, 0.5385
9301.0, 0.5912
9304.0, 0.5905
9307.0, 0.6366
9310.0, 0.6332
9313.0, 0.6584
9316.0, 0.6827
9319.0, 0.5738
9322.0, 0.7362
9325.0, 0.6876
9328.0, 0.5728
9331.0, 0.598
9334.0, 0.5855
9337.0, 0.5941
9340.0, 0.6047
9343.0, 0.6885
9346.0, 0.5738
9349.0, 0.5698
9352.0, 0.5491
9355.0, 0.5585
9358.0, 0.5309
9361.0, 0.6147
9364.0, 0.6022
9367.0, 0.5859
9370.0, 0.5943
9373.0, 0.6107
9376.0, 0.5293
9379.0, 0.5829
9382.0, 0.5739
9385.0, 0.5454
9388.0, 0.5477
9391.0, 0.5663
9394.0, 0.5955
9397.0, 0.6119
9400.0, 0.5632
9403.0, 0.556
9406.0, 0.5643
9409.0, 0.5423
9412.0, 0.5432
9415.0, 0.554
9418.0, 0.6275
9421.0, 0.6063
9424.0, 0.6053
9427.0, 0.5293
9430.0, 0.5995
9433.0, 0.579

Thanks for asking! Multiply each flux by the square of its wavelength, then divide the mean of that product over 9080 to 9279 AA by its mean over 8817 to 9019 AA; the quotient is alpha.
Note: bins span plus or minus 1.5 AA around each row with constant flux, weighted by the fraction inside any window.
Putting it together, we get 1.0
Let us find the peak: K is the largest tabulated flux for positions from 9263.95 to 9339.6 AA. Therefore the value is 0.7362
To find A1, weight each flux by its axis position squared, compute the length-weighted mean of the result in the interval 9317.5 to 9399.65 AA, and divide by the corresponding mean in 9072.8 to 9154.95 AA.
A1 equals 1.05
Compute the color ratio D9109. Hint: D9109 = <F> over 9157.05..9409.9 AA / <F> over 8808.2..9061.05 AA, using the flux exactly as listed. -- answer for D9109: 0.97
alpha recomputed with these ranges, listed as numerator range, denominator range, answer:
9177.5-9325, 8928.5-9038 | 1.05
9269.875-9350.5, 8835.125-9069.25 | 1.08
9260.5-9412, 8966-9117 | 1.05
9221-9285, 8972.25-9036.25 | 1.04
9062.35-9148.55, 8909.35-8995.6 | 1.01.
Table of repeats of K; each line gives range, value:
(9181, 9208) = 0.6213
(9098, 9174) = 0.639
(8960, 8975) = 0.62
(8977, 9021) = 0.627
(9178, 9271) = 0.6422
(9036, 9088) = 0.6381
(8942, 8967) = 0.6643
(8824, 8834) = 0.6252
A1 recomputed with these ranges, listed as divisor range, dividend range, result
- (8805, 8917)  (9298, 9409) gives 1.08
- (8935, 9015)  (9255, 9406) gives 1.06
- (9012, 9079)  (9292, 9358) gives 1.06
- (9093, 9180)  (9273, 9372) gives 1.05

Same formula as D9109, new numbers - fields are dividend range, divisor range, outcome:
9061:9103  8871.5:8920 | 0.96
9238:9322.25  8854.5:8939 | 0.99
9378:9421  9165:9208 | 0.96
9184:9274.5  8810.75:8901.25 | 0.96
